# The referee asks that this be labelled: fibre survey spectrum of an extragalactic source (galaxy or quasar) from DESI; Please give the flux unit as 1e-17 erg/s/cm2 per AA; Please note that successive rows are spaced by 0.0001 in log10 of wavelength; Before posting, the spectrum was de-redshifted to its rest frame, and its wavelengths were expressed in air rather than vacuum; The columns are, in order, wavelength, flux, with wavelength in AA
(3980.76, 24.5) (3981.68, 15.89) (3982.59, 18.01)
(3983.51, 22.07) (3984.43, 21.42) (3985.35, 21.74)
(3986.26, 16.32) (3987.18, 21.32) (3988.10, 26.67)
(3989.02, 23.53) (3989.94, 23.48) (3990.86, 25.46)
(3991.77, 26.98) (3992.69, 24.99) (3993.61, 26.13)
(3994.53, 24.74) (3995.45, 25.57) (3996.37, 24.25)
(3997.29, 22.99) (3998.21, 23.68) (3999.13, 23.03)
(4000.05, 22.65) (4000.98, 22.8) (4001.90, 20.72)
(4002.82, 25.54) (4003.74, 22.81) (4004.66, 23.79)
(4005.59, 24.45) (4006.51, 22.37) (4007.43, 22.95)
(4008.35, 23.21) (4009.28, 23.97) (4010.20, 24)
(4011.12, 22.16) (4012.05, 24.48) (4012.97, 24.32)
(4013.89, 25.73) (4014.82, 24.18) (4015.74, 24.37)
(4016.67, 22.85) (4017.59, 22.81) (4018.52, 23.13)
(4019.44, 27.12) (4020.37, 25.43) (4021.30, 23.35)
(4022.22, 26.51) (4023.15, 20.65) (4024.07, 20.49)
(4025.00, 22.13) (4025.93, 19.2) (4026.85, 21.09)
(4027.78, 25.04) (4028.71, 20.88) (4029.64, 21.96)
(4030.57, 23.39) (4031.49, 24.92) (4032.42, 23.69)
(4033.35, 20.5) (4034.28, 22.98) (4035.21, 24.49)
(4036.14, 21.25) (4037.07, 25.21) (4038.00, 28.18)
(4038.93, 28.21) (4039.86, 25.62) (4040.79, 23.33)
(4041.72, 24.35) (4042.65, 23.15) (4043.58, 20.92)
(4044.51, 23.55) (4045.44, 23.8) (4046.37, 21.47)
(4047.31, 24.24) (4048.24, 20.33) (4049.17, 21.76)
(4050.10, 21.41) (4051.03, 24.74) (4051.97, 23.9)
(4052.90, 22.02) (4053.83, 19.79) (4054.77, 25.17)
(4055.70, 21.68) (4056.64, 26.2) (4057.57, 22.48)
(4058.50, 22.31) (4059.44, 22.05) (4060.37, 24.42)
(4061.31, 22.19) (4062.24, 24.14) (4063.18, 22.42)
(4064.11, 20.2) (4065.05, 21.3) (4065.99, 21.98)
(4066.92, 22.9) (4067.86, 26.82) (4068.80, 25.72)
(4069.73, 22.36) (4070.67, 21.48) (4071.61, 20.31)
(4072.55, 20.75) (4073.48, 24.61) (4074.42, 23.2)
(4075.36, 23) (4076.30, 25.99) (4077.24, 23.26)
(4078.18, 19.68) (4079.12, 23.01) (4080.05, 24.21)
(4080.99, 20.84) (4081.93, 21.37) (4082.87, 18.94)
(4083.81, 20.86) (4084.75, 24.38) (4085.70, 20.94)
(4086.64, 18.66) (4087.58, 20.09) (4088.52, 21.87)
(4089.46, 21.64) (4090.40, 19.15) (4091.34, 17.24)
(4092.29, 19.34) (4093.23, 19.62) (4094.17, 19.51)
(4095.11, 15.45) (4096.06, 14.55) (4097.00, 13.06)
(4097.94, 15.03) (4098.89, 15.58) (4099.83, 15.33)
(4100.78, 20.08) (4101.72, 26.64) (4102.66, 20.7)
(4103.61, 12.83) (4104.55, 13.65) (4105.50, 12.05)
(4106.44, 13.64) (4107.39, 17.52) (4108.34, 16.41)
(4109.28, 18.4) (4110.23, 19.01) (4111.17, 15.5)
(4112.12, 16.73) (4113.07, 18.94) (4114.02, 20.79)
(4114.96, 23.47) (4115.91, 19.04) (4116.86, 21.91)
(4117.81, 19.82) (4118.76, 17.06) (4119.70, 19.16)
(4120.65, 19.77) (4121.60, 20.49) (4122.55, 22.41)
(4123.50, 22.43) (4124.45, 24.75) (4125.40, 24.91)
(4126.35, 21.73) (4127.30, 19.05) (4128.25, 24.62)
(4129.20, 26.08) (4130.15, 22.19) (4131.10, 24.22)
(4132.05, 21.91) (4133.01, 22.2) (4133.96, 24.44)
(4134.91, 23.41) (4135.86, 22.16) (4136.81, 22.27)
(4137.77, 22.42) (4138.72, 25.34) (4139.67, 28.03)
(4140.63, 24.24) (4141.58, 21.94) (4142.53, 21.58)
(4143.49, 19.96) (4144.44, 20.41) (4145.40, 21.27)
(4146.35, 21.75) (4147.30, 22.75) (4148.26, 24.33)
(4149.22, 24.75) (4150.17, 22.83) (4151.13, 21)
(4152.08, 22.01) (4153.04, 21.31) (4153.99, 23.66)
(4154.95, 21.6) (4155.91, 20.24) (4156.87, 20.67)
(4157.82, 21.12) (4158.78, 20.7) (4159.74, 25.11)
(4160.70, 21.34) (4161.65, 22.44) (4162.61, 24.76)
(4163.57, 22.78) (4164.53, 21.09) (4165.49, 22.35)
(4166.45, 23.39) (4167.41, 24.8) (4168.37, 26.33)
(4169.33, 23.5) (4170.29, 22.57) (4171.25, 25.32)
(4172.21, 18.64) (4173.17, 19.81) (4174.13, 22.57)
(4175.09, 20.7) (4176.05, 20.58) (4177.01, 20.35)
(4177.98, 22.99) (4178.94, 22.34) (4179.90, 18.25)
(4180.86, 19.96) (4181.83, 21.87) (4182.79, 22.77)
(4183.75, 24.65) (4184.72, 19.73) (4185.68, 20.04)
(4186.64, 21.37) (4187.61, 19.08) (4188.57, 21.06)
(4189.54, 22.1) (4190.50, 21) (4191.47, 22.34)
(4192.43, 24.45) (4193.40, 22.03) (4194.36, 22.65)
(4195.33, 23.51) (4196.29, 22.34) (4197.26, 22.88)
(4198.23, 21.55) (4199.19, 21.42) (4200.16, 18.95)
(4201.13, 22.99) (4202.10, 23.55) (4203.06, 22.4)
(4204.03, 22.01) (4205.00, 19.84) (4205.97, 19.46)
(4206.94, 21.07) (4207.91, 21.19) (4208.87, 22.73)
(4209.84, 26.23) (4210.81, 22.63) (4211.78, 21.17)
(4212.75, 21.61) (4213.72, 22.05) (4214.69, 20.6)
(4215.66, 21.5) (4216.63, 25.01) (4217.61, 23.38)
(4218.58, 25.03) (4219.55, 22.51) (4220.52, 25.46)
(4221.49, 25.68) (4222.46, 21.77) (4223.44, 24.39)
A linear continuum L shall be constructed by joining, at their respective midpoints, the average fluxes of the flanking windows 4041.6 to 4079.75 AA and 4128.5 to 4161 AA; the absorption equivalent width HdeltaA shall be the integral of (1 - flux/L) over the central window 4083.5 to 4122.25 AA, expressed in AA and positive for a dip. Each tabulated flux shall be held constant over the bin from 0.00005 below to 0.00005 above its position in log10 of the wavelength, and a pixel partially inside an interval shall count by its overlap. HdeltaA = 7.3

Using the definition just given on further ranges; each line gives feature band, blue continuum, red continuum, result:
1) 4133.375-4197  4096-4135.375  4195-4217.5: -4.1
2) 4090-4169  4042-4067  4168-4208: 4.6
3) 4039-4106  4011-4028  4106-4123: -1.0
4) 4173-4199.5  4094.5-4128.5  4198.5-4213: -0.5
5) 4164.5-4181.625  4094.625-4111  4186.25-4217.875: -1.4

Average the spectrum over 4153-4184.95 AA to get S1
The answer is 22.1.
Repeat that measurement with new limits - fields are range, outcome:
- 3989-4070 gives 23.5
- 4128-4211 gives 22.3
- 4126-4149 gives 22.9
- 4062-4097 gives 21.3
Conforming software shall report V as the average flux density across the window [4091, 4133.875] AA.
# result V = 19.3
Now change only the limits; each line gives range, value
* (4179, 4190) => 21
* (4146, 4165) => 22.3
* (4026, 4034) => 22.5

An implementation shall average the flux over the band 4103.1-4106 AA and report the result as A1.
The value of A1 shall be 12.9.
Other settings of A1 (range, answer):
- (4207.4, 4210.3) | 23.4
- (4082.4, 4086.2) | 21.2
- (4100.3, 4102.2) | 23.4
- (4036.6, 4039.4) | 27.2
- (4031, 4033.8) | 23.1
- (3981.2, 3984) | 18.7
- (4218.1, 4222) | 24.7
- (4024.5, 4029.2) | 21.6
